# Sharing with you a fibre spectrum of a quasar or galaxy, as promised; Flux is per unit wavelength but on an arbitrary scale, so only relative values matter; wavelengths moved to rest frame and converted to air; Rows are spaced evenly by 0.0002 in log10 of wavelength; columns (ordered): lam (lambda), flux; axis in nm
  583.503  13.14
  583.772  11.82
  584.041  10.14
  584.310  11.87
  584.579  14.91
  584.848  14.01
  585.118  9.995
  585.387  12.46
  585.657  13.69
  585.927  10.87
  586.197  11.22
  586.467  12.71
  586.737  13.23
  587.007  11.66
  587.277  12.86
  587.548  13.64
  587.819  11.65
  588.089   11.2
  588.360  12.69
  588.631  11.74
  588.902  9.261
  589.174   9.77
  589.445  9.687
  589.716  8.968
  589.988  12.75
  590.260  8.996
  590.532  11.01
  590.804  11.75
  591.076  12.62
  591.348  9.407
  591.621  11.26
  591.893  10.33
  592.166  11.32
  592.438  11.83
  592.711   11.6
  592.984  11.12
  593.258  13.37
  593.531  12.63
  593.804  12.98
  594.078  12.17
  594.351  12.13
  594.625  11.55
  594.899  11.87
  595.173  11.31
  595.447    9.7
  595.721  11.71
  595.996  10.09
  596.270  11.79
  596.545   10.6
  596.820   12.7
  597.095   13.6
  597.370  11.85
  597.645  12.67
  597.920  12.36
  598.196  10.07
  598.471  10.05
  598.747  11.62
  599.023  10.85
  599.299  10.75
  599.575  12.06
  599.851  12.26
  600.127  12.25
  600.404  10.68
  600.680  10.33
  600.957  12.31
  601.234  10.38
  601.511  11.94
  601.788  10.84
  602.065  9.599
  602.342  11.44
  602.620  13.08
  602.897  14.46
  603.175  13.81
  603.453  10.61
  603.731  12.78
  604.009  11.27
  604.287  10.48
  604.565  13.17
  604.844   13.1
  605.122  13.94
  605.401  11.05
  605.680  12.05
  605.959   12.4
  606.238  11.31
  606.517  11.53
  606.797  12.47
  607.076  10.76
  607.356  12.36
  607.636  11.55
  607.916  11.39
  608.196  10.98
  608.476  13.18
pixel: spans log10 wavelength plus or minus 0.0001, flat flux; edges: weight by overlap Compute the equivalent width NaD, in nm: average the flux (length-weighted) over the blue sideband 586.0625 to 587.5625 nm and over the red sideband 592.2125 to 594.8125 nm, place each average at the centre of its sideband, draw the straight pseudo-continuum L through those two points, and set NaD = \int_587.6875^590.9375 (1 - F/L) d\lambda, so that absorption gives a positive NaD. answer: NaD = 0.41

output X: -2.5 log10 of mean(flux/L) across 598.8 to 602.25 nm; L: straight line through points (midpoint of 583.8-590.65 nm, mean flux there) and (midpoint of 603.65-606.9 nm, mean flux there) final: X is 0.074 mag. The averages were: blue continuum 11.6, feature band 11.2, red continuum 12.1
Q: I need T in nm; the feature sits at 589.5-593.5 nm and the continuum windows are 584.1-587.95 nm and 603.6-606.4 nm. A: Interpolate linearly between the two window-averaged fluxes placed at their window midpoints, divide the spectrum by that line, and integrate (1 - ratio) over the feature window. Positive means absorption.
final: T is 0.38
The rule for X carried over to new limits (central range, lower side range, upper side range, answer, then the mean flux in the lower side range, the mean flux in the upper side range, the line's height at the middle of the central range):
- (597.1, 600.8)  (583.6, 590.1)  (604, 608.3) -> 0.04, 11.8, 11.9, 11.8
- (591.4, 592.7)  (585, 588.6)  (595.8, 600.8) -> 0.07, 12.1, 11.5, 11.8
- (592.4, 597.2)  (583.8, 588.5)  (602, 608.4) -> 0.03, 12.3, 12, 12.2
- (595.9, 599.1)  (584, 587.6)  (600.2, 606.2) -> 0.05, 12.4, 11.9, 12.1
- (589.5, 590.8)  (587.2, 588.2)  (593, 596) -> 0.16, 12.3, 11.8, 12.1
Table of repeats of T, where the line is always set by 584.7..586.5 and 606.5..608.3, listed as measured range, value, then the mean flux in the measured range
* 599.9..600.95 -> 0.037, 11.3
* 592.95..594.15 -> -0.066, 12.6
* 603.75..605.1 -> -0.068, 12.2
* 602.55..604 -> -0.137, 12.8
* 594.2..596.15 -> 0.112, 11.2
